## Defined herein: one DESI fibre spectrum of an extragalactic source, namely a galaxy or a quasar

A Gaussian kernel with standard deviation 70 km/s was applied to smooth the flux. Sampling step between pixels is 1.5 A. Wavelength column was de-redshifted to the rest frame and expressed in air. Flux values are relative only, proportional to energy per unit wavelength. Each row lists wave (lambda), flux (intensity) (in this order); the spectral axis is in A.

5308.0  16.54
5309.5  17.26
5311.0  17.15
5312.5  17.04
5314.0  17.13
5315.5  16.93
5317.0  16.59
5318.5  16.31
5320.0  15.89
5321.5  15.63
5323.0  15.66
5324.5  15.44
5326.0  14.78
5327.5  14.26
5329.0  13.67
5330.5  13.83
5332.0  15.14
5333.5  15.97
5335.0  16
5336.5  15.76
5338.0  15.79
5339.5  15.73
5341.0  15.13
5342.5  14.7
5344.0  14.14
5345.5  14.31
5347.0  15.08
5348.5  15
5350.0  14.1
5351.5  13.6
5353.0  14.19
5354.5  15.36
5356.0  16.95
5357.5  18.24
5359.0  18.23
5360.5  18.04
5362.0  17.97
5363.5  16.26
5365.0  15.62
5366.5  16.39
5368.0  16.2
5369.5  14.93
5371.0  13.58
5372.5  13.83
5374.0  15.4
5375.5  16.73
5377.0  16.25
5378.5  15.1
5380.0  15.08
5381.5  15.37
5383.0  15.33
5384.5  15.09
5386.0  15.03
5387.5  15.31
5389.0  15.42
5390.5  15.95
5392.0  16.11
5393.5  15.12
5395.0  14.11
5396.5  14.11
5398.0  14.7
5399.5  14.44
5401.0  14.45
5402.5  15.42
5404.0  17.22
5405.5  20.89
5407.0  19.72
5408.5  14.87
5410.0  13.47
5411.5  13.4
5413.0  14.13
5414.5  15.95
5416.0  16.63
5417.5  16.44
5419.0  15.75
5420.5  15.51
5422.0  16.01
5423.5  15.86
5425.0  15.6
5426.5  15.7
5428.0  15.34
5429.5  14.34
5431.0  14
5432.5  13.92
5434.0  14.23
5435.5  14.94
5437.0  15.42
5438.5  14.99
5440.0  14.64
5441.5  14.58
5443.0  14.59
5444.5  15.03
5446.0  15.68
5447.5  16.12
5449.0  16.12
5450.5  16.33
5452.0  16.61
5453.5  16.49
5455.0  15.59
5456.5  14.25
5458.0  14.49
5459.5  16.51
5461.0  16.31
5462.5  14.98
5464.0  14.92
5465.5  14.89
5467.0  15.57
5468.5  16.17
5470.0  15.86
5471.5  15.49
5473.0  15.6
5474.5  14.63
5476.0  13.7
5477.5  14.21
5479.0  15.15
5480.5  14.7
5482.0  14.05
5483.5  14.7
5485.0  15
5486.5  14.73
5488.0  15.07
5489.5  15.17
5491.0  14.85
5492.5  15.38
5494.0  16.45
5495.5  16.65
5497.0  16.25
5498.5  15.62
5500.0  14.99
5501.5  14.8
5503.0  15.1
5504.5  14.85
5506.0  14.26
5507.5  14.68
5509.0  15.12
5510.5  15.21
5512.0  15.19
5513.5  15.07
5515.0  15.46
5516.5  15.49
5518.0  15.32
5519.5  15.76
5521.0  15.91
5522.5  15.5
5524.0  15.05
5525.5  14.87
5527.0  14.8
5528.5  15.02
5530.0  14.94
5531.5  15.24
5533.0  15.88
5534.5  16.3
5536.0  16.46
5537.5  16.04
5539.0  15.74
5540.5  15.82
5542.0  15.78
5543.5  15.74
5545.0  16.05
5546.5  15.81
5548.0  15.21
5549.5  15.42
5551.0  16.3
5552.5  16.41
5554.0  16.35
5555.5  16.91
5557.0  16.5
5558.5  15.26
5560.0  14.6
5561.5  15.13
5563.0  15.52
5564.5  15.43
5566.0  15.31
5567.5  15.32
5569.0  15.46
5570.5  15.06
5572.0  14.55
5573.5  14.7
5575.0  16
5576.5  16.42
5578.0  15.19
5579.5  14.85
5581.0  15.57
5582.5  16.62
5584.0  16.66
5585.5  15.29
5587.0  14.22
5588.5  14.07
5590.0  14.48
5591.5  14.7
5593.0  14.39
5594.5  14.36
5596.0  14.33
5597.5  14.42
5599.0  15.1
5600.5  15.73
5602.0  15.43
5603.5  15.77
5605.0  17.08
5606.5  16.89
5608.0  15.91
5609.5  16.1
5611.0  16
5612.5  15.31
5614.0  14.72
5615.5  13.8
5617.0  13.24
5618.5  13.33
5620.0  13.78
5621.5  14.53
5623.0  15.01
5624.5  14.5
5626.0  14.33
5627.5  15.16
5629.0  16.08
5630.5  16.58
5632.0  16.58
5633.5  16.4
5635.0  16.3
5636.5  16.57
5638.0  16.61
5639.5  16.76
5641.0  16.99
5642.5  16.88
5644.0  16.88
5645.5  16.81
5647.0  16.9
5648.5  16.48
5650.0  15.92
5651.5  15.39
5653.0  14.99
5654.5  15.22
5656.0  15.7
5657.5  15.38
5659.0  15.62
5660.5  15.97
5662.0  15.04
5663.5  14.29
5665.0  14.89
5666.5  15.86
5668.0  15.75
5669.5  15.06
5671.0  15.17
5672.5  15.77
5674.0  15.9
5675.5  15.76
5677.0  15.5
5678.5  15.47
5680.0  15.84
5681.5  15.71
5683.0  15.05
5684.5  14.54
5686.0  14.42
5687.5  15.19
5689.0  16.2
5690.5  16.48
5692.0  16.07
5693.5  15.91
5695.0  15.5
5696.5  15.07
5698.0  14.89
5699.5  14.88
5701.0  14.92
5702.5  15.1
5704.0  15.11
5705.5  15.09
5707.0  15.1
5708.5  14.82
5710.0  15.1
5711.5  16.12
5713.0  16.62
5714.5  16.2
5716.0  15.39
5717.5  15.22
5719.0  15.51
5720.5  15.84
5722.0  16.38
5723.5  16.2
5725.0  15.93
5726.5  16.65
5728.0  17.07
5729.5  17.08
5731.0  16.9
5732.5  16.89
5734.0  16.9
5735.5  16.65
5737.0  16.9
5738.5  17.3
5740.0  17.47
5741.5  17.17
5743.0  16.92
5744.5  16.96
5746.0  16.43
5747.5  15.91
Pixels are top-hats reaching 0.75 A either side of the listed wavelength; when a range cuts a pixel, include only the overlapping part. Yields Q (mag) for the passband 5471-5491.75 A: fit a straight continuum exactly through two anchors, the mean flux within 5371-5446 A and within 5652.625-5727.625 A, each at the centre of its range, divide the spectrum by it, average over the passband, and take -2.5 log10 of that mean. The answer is 0.04 mag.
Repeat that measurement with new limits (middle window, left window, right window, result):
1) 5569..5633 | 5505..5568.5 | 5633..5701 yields 0.03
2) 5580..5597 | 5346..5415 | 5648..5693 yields 0.04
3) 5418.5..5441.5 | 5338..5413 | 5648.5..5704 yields 0.03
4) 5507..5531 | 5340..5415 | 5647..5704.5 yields 0.02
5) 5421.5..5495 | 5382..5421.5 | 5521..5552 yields 0.03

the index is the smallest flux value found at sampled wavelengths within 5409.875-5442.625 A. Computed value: 13.4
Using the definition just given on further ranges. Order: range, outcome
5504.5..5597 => 14.07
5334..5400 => 13.58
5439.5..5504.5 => 13.7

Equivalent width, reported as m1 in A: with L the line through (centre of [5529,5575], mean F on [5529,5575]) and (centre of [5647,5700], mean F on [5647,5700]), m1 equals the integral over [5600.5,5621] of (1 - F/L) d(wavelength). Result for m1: 0.5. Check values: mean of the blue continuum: 15.6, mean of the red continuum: 15.5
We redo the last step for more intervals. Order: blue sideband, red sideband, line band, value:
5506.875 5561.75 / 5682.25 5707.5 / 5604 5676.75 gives -1.2 A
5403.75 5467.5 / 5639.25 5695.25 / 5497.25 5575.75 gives 0.8 A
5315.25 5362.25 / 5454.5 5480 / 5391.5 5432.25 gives -0.4 A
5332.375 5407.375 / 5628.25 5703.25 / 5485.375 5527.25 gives 1.1 A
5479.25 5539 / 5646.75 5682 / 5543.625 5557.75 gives -0.7 A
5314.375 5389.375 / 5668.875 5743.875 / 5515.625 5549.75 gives 0.3 A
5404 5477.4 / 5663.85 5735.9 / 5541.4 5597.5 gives 0.7 A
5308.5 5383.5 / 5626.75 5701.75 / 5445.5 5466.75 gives 0.0 A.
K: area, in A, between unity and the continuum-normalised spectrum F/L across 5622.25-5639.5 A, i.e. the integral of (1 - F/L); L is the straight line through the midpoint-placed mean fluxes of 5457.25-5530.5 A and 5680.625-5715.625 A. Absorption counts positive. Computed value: -0.6 A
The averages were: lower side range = 15.2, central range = 15.9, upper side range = 15.4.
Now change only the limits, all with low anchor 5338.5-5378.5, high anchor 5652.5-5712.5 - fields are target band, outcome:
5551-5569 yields -0.30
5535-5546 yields -0.34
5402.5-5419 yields -0.68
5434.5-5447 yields 0.45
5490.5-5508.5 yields 0.20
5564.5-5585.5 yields -0.08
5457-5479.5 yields 0.44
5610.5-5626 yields 1.03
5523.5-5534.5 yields 0.20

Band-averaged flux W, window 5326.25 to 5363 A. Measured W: 15.5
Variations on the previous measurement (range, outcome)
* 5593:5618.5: 15.2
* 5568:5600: 15.1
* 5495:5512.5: 15.2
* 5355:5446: 15.6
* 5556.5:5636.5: 15.3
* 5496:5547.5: 15.4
